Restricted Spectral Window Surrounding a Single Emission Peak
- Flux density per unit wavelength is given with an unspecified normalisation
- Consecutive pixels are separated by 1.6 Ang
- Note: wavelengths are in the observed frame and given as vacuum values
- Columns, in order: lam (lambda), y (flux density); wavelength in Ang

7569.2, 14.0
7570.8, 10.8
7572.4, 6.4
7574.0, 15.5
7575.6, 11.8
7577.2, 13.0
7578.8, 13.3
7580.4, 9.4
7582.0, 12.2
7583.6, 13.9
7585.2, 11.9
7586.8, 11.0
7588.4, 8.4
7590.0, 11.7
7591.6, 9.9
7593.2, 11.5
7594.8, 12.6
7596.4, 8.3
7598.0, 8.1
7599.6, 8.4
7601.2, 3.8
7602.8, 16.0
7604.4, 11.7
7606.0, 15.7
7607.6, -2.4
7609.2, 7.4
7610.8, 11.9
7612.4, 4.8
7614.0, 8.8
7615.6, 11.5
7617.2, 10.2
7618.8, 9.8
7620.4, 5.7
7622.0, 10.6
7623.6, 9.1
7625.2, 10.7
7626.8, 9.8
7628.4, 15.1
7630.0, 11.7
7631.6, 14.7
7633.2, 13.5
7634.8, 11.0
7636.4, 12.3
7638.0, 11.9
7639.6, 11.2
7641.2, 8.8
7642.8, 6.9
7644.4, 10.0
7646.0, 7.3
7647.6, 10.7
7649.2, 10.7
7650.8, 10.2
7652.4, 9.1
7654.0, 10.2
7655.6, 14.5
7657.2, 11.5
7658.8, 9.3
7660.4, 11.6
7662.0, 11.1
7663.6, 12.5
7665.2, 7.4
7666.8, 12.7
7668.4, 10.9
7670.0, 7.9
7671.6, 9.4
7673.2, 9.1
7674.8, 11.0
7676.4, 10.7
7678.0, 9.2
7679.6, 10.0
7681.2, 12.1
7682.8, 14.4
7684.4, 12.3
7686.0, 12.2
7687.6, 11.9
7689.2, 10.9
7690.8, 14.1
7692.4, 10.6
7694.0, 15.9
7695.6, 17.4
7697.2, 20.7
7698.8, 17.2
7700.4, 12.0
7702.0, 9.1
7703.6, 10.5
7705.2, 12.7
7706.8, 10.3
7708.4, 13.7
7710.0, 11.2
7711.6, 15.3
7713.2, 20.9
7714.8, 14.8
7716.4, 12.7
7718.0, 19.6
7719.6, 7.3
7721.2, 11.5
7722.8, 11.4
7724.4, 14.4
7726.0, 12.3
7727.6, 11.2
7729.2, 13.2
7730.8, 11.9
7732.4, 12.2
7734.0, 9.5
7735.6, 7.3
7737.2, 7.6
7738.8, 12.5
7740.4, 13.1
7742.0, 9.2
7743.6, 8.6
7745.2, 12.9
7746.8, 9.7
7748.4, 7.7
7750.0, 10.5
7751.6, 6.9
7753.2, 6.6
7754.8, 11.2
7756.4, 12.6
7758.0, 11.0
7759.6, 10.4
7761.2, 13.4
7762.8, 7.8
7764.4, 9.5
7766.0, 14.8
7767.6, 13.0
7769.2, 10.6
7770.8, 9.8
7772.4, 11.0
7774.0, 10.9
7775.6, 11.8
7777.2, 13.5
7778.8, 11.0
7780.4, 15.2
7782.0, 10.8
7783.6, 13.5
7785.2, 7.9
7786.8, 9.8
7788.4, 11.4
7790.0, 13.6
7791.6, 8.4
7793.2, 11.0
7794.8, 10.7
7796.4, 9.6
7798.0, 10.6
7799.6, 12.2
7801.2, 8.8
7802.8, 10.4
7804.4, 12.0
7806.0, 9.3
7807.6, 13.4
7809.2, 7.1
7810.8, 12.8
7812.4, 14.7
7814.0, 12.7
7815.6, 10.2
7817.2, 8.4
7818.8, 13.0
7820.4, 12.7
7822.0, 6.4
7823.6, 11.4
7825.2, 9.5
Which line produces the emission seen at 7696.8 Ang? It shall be [S II] 6716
